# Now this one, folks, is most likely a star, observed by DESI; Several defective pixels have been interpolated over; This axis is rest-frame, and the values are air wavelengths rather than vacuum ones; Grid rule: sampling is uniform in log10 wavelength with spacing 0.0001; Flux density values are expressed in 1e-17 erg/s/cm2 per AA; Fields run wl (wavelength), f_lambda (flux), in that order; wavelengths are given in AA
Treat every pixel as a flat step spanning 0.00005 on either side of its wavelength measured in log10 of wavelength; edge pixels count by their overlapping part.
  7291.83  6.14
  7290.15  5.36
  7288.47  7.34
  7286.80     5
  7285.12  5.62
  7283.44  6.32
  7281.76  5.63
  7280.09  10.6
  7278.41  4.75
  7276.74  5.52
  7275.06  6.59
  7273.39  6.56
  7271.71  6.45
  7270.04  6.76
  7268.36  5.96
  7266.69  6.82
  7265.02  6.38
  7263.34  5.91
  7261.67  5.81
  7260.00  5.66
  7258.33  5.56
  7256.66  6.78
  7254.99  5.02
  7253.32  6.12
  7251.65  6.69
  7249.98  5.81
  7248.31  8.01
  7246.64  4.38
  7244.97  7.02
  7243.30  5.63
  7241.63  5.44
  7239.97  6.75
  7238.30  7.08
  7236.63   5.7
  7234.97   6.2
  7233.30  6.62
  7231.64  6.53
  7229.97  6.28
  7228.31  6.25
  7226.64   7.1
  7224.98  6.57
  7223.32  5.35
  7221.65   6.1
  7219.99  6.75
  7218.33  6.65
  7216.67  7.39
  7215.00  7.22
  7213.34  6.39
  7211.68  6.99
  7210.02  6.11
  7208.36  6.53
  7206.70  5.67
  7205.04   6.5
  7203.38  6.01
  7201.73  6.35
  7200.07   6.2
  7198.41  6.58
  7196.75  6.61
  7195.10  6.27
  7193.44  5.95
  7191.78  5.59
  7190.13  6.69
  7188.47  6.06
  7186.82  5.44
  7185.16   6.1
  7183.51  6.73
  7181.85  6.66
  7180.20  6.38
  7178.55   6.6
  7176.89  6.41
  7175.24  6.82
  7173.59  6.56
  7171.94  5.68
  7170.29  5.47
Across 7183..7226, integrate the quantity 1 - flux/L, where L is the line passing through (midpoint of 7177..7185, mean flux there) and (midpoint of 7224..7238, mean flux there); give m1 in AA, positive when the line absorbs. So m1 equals 0.9 AA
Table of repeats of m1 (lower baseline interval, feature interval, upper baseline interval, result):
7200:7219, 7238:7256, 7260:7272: 0.5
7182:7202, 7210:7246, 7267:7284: -0.6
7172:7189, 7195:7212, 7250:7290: 0.0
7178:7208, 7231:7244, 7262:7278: 0.0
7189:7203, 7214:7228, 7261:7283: -0.7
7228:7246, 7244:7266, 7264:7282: 1.2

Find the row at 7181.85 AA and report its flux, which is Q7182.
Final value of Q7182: 6.66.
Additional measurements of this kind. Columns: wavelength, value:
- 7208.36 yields 6.53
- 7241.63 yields 5.44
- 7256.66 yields 6.78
